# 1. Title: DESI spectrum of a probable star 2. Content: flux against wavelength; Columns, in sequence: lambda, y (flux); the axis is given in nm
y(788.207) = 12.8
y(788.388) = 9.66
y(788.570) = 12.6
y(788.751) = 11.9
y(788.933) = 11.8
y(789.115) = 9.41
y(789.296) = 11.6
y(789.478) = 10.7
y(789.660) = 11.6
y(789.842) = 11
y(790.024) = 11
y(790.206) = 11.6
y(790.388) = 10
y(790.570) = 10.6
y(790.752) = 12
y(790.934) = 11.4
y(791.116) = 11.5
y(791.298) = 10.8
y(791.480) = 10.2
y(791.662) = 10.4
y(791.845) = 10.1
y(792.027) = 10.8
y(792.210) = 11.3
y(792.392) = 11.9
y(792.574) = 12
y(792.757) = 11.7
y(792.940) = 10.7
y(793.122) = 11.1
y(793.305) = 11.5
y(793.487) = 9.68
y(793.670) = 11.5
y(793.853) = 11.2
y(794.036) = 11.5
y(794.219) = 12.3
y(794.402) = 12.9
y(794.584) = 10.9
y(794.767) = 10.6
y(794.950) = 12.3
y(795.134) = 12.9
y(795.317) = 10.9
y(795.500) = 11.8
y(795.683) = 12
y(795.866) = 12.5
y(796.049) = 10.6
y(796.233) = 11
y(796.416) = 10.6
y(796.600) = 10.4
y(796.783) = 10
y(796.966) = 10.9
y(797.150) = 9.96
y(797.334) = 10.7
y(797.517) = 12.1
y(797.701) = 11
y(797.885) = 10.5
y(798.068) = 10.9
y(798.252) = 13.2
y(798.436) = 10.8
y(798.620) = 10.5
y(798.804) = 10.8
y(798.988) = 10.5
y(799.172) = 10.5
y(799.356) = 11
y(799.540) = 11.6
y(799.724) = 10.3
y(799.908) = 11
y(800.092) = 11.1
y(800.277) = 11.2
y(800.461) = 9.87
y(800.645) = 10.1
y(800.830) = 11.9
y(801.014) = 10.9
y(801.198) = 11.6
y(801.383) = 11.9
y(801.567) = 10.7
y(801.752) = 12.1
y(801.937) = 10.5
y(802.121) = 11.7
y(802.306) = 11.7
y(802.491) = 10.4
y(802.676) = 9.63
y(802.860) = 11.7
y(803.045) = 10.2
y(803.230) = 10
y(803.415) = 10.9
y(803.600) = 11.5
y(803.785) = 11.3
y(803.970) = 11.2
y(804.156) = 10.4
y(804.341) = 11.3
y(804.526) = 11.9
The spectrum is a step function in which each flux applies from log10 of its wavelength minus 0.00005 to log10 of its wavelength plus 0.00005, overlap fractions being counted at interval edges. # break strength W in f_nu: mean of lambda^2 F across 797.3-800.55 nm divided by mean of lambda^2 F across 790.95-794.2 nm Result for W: 1.01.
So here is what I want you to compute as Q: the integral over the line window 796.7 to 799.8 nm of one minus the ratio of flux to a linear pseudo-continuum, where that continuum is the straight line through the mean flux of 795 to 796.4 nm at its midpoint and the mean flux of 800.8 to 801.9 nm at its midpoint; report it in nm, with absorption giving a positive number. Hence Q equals 0.173 nm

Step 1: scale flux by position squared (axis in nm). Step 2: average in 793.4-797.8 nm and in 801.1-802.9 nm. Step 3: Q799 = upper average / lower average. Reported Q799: 1.0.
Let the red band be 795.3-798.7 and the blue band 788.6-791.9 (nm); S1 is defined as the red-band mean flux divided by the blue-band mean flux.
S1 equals 1.01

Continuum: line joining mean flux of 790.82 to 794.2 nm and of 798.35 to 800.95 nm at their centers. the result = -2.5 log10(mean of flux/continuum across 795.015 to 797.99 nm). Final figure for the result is -0.02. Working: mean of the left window 11.1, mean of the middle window 11.1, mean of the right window 10.8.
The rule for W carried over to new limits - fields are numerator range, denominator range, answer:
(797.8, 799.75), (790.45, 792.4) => 1.02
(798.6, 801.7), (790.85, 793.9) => 1.01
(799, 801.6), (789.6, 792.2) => 1.03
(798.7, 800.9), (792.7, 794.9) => 0.97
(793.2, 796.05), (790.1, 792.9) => 1.06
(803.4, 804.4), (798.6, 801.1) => 1.04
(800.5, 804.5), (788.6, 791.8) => 1.03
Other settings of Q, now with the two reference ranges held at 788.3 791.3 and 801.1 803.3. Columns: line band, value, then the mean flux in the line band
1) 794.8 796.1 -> -0.09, 11.8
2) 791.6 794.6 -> -0.05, 11.3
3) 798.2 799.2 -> 0.01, 11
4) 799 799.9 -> 0.02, 10.8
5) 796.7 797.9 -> 0.03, 10.8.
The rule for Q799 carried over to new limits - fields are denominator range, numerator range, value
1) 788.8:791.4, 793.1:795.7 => 1.05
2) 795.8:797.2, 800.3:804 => 1.04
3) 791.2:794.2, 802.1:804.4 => 1.01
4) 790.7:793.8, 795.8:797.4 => 0.98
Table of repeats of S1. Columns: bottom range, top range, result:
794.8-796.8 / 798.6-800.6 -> 0.94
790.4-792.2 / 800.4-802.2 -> 1.03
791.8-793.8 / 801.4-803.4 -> 0.98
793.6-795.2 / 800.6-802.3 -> 0.96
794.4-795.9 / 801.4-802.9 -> 0.94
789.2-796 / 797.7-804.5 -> 0.97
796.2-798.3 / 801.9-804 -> 1.00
